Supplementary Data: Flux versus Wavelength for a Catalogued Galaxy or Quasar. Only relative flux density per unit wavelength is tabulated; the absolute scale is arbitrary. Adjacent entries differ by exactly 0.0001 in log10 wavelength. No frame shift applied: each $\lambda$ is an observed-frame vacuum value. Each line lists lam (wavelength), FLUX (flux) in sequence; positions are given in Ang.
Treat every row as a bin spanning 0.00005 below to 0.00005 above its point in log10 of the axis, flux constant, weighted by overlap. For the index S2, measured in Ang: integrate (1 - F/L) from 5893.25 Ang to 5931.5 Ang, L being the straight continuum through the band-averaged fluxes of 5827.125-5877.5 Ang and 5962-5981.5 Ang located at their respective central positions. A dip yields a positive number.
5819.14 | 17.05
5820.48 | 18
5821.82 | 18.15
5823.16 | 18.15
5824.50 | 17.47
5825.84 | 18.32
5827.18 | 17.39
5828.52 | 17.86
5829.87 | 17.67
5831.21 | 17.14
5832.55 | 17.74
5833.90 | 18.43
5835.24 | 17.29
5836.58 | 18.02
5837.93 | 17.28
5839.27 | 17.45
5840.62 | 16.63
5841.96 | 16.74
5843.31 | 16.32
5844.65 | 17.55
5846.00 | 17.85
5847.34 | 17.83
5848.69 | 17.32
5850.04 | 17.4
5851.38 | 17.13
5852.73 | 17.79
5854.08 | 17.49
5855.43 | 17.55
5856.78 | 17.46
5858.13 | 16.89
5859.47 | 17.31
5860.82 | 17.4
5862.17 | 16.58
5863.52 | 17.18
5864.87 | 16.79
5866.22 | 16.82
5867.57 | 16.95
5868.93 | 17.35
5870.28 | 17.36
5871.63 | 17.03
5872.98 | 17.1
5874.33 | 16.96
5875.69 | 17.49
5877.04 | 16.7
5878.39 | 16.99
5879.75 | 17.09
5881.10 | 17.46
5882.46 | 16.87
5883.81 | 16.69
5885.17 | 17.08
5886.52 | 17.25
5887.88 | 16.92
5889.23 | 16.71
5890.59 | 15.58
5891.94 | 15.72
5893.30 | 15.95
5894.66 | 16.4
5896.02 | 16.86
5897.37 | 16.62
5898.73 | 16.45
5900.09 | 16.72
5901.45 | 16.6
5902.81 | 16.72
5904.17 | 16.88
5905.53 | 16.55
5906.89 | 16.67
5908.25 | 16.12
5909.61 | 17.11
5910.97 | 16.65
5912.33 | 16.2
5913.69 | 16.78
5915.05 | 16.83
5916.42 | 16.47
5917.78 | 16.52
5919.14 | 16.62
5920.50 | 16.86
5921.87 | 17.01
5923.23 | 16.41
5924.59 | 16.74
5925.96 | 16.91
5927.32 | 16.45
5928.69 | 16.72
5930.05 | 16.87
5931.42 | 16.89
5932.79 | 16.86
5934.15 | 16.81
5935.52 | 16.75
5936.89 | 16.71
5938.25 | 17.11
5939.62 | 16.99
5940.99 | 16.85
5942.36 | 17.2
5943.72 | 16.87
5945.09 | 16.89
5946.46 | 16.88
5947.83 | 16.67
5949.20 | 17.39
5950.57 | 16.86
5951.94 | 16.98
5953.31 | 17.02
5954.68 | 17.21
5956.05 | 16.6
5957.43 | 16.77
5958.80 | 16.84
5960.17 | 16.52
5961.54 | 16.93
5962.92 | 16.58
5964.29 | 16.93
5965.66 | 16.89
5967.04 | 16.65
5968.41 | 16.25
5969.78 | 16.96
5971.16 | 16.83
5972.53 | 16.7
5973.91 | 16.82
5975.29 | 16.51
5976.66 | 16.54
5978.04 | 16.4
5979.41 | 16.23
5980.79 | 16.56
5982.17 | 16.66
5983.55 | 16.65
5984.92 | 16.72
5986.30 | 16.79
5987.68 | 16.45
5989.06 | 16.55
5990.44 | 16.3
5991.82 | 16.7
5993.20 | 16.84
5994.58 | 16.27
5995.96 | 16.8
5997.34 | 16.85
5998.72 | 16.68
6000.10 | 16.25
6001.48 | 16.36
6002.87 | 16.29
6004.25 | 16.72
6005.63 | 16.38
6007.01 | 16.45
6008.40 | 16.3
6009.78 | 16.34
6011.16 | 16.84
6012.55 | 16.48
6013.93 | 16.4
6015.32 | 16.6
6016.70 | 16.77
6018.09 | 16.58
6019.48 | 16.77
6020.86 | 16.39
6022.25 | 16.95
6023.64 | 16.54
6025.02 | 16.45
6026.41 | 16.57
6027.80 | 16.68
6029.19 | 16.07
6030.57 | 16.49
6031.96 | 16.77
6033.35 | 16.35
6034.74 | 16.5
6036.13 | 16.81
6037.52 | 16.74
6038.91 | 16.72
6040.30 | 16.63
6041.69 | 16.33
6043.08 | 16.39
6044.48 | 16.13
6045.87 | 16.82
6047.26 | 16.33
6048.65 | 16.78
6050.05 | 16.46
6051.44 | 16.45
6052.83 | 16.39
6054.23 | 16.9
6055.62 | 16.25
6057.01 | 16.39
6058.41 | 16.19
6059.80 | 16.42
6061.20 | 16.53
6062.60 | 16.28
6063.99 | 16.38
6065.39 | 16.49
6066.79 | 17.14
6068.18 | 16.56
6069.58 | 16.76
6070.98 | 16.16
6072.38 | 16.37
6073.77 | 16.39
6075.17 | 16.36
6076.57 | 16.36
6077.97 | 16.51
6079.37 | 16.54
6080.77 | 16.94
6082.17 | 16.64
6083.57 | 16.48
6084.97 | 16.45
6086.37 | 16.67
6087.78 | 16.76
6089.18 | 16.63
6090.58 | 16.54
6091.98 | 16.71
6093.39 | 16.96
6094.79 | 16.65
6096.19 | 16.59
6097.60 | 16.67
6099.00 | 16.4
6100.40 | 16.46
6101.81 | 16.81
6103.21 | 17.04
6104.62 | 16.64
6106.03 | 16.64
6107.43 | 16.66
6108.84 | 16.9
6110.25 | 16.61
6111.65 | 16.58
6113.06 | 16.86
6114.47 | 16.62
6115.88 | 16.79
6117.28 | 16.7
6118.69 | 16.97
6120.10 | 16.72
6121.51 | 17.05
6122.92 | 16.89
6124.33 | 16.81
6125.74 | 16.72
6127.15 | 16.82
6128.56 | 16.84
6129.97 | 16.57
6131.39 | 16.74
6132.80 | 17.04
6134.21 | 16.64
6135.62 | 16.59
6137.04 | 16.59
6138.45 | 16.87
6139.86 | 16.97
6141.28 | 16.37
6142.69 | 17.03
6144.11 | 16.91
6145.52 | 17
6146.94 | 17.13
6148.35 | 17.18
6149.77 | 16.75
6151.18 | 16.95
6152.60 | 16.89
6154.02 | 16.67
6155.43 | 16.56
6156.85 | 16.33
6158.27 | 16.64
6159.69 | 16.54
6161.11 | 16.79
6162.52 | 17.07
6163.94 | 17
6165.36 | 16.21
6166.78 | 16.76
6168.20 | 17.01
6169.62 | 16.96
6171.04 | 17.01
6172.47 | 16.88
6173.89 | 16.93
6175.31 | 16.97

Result 0.7 Ang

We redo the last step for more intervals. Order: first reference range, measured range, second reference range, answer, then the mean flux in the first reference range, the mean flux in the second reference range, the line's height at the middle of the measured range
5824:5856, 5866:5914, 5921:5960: 1.2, 17.5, 16.9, 17.2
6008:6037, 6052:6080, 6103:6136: 0.3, 16.6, 16.8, 16.7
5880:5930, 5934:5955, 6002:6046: -0.4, 16.7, 16.5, 16.6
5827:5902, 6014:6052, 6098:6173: 0.8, 17.1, 16.8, 16.9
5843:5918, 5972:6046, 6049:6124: 0.8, 16.9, 16.6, 16.7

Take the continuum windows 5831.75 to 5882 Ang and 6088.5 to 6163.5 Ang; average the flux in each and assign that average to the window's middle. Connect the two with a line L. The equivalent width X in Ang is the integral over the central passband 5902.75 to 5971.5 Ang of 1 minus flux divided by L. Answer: 1.3 Ang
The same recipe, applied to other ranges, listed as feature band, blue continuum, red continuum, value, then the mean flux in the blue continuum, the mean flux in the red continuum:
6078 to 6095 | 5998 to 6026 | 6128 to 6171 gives 0.0 Ang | 16.5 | 16.8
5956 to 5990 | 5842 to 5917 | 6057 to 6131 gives 0.3 Ang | 16.9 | 16.6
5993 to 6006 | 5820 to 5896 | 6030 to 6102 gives 0.2 Ang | 17.2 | 16.5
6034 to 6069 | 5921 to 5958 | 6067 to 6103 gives 0.3 Ang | 16.9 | 16.6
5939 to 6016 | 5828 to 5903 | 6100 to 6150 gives 1.3 Ang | 17.1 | 16.8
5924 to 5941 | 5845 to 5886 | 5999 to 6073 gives 0.1 Ang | 17.2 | 16.5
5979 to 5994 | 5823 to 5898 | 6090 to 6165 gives 0.3 Ang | 17.2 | 16.8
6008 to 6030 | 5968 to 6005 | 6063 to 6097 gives 0.0 Ang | 16.6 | 16.6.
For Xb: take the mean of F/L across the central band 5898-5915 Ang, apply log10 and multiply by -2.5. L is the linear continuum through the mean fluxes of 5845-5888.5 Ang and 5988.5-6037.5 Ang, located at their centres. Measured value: 0.03 mag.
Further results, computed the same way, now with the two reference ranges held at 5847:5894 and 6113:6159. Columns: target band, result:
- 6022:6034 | 0.02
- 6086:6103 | 0.01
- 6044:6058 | 0.02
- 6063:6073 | 0.02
